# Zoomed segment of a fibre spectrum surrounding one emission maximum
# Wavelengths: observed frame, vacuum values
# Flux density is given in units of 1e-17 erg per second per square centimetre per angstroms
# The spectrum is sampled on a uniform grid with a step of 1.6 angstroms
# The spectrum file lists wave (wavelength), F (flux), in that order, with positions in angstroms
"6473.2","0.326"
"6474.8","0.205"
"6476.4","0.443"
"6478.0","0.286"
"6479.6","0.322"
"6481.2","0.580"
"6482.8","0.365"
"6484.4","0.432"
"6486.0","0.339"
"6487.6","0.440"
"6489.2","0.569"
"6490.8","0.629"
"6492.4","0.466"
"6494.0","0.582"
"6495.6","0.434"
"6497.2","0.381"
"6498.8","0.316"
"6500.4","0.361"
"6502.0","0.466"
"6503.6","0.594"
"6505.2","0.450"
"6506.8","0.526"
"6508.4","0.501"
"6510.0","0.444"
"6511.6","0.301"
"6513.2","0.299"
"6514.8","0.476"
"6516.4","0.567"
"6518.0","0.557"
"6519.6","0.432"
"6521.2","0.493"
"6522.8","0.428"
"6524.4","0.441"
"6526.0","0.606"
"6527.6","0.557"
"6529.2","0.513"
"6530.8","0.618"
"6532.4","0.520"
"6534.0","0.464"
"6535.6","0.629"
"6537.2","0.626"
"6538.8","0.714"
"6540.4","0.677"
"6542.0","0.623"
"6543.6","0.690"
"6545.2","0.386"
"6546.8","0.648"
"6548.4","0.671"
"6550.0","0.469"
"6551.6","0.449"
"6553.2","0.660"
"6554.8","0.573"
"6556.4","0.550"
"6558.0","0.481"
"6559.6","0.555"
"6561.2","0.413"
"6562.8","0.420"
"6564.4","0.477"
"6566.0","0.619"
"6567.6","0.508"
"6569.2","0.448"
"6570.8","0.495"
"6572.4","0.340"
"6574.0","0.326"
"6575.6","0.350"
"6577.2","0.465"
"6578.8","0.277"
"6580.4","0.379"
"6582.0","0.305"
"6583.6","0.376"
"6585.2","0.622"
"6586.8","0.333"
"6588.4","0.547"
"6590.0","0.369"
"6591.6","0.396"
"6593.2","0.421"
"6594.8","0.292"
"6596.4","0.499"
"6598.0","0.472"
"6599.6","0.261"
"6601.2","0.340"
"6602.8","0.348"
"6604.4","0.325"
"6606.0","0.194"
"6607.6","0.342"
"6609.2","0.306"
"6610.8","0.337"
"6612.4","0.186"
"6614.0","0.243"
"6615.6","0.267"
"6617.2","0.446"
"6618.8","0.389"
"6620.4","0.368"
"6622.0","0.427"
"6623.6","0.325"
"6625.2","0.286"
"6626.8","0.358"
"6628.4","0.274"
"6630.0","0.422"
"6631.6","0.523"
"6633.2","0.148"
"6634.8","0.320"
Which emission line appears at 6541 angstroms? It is C III] 1909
